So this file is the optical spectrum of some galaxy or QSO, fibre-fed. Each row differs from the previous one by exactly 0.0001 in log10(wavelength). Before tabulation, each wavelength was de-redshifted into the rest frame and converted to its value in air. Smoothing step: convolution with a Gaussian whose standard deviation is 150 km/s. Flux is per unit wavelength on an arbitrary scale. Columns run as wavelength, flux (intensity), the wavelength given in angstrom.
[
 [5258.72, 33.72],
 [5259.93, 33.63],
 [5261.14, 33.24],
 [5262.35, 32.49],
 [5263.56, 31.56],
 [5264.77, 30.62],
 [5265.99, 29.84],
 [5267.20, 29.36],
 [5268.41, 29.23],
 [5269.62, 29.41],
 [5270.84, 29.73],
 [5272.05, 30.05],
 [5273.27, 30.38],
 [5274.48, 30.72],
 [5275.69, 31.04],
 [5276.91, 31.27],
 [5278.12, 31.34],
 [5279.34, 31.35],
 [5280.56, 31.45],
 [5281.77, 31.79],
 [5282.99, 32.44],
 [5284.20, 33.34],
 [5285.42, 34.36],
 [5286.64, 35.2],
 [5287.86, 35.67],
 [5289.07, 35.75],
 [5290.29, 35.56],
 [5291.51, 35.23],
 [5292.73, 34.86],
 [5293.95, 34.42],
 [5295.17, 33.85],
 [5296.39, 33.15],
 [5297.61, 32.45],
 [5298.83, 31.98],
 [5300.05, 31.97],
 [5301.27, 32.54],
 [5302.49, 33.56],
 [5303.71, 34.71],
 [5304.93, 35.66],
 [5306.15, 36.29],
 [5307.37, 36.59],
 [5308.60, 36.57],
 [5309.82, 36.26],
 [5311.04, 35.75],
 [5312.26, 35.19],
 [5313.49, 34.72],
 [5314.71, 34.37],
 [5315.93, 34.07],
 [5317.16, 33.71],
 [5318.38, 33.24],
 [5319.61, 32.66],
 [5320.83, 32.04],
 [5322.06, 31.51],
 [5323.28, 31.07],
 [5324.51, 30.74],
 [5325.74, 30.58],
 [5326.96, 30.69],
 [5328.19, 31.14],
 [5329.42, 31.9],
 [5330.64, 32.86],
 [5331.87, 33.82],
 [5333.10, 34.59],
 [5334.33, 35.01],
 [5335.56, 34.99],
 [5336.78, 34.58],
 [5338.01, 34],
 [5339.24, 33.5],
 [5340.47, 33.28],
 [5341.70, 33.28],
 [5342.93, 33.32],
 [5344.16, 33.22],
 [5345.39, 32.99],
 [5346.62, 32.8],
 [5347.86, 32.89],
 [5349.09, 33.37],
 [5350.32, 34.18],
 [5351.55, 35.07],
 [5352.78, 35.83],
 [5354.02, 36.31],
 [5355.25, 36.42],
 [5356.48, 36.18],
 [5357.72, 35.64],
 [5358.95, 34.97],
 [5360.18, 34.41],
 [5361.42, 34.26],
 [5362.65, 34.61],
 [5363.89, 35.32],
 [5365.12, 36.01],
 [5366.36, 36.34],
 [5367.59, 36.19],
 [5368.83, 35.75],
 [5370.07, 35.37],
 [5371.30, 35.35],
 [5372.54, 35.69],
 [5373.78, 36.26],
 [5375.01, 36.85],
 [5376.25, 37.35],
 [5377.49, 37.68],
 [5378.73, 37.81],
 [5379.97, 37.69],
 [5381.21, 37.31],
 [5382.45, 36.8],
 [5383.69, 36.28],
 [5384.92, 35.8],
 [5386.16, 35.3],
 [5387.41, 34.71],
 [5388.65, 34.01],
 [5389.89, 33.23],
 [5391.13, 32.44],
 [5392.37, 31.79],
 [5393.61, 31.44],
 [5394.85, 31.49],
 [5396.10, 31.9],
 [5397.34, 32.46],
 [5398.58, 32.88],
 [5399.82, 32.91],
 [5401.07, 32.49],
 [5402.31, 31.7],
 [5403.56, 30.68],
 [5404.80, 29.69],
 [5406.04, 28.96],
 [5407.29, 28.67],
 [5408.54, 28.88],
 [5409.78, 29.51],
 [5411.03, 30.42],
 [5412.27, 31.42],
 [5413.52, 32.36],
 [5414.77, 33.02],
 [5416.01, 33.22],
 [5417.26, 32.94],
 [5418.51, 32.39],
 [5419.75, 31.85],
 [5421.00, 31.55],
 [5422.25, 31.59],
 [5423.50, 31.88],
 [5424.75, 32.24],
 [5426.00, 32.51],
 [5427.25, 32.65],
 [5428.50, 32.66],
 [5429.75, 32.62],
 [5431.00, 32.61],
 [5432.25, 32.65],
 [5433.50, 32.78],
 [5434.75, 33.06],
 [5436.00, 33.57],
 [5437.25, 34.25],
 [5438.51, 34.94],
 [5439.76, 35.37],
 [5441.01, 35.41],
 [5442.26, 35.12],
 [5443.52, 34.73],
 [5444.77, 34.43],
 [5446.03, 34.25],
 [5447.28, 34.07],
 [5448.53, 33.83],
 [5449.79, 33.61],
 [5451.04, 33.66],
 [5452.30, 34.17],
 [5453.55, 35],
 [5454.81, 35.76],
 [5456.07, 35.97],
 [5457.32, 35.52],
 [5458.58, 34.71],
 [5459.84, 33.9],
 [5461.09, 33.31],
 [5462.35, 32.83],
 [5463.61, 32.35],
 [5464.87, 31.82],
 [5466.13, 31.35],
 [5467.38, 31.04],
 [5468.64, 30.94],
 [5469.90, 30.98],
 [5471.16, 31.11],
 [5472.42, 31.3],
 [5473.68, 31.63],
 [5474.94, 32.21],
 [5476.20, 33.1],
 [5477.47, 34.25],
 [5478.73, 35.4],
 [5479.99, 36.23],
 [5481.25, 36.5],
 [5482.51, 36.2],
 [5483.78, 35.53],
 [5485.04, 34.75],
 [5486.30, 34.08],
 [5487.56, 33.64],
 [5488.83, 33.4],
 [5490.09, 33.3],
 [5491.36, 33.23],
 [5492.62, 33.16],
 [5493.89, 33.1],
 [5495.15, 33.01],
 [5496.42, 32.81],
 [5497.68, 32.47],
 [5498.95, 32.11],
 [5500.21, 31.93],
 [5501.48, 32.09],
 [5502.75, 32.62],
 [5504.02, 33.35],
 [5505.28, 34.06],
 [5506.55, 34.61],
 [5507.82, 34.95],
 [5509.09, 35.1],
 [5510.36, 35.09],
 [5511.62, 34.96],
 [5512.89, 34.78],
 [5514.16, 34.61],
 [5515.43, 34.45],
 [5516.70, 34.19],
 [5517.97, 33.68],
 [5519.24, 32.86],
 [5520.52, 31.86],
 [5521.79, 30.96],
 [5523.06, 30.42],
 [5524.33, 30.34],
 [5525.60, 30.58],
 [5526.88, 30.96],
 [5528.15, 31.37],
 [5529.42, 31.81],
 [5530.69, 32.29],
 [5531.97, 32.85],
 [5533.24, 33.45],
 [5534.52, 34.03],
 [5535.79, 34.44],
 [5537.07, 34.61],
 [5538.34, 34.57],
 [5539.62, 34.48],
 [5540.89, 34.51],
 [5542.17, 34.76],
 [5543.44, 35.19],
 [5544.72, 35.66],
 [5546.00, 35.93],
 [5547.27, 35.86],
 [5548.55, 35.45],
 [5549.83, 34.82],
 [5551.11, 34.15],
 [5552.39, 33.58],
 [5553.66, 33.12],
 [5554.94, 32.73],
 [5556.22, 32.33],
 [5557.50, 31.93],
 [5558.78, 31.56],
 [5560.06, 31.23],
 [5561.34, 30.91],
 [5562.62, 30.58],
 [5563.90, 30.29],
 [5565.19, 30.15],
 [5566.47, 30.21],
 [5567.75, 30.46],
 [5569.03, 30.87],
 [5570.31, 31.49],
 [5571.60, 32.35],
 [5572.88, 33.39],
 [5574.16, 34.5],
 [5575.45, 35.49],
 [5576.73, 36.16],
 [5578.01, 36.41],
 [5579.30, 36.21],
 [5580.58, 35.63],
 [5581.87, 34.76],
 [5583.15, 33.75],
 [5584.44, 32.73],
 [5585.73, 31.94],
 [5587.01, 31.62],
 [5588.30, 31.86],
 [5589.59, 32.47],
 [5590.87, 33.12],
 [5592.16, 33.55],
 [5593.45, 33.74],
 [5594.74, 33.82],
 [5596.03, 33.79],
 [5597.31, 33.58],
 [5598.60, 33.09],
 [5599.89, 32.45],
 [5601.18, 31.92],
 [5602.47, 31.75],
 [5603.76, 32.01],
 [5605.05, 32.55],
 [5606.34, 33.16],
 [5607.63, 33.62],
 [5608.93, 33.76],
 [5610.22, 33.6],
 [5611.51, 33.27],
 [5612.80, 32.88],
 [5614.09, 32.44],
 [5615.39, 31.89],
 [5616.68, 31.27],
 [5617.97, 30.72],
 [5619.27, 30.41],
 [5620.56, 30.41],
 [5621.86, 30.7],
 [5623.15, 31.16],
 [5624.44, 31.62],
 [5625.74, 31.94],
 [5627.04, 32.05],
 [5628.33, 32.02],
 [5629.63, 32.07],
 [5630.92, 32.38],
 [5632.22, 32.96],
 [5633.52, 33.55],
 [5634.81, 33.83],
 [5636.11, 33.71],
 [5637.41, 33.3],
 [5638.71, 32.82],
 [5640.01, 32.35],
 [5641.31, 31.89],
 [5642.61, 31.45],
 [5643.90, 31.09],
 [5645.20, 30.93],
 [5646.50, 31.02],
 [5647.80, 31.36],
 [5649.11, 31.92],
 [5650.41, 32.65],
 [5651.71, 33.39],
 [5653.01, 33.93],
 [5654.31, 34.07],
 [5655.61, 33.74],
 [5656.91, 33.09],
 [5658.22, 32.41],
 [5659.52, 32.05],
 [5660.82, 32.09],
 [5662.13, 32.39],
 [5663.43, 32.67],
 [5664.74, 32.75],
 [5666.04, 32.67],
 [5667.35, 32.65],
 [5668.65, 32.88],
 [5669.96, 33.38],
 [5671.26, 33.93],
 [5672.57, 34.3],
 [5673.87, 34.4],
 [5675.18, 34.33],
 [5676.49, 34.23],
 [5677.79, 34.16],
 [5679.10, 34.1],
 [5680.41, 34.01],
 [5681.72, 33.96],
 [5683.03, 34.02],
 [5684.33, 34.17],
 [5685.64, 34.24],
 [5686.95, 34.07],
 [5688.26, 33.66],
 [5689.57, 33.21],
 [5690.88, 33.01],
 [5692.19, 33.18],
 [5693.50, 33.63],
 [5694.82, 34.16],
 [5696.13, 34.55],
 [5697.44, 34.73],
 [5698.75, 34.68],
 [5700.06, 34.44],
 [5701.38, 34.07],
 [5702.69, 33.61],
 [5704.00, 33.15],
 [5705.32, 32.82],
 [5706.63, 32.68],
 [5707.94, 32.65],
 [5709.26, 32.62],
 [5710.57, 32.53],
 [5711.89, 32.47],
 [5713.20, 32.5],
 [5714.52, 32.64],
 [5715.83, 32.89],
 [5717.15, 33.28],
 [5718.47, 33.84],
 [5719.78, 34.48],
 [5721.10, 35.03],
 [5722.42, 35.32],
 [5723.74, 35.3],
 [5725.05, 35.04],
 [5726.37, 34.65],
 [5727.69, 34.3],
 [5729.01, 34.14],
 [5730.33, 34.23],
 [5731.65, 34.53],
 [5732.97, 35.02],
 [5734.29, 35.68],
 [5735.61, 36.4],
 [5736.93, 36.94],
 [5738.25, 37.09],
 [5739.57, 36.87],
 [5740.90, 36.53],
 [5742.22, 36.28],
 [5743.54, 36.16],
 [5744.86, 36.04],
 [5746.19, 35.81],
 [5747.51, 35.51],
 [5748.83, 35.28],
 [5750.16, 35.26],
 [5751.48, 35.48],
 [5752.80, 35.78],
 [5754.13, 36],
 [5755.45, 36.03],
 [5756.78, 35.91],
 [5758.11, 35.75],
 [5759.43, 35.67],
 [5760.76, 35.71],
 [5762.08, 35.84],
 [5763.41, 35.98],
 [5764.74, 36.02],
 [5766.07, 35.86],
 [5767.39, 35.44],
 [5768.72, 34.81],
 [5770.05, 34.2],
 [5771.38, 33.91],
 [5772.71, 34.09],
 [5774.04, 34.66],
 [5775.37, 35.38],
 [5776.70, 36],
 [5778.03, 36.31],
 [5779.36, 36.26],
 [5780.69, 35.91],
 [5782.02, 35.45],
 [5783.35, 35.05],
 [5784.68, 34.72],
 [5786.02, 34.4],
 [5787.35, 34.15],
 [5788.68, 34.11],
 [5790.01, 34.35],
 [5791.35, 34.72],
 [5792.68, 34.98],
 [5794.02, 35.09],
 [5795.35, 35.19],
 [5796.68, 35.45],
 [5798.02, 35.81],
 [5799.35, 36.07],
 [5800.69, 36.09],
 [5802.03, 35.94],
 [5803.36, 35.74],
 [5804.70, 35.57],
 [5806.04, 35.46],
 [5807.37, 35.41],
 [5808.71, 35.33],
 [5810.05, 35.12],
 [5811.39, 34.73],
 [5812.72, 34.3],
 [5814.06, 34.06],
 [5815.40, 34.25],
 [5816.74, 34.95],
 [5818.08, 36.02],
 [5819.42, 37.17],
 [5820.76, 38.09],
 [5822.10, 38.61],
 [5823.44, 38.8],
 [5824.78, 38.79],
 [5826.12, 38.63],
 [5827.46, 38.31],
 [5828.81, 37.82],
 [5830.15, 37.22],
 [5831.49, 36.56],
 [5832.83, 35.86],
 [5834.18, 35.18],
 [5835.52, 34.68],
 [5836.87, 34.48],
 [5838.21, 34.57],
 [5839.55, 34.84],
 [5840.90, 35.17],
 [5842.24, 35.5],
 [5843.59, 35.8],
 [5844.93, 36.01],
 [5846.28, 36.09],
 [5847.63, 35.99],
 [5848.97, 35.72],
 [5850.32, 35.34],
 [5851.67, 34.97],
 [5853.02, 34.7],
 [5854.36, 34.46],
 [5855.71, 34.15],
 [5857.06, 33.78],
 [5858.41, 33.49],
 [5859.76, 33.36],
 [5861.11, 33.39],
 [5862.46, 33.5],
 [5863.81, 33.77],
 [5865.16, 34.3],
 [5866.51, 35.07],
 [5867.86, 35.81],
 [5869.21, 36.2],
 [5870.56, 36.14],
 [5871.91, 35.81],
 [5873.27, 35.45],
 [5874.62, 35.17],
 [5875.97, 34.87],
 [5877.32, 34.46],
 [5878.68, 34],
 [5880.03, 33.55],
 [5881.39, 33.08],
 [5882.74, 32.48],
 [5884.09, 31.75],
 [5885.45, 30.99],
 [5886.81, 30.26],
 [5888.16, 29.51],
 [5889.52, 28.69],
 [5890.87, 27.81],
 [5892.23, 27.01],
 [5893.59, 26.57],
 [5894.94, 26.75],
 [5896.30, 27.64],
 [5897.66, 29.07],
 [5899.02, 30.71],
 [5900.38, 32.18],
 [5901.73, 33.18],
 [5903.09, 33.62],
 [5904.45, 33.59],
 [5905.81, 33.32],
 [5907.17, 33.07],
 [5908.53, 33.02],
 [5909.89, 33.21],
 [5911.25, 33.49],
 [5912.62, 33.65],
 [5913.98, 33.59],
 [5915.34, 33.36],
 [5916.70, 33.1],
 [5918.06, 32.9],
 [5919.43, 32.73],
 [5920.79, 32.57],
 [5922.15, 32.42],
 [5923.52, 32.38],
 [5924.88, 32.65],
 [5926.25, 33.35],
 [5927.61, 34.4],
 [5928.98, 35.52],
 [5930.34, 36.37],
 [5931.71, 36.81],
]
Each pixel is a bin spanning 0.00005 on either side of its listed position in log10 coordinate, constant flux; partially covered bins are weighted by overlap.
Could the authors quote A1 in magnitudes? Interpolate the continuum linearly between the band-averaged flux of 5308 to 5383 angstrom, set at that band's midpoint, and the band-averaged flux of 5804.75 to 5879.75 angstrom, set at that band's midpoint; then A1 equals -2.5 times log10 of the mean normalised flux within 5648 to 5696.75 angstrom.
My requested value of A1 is 0.05 mag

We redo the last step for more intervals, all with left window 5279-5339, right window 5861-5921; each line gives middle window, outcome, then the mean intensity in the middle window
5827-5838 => -0.11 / 36.1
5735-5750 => -0.11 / 36.2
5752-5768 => -0.10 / 35.8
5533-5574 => 0.00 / 33.1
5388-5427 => 0.06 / 31.7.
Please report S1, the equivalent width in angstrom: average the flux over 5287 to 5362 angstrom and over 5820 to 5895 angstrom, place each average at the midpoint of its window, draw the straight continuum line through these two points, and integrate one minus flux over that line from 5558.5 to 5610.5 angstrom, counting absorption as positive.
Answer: 2.03 angstrom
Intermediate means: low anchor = 34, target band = 32.8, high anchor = 34.4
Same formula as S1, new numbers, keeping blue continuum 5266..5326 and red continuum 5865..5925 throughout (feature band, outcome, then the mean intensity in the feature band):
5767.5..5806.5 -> -3.13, 35.2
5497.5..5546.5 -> -0.90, 33.4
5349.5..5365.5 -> -1.12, 35.3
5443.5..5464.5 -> -0.84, 34.2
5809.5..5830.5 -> -2.68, 36.7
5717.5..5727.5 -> -0.65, 34.7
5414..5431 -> 0.26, 32.4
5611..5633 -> 0.63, 31.8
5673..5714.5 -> -1.29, 33.7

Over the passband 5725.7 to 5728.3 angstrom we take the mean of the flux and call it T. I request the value 34.4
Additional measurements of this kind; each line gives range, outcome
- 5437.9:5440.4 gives 35.2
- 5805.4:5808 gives 35.5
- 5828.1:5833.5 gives 36.9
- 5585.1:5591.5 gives 32.2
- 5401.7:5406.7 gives 30.2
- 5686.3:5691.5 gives 33.5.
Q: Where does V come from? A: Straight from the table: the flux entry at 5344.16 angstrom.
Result 33.22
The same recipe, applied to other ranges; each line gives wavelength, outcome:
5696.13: 34.55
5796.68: 35.45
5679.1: 34.1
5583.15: 33.75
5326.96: 30.69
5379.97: 37.69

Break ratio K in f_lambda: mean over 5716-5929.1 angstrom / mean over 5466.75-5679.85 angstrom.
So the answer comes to 1.0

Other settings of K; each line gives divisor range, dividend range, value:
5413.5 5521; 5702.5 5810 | 1.05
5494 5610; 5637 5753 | 1.02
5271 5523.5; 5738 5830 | 1.07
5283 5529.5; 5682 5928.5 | 1.02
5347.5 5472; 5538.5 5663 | 0.97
